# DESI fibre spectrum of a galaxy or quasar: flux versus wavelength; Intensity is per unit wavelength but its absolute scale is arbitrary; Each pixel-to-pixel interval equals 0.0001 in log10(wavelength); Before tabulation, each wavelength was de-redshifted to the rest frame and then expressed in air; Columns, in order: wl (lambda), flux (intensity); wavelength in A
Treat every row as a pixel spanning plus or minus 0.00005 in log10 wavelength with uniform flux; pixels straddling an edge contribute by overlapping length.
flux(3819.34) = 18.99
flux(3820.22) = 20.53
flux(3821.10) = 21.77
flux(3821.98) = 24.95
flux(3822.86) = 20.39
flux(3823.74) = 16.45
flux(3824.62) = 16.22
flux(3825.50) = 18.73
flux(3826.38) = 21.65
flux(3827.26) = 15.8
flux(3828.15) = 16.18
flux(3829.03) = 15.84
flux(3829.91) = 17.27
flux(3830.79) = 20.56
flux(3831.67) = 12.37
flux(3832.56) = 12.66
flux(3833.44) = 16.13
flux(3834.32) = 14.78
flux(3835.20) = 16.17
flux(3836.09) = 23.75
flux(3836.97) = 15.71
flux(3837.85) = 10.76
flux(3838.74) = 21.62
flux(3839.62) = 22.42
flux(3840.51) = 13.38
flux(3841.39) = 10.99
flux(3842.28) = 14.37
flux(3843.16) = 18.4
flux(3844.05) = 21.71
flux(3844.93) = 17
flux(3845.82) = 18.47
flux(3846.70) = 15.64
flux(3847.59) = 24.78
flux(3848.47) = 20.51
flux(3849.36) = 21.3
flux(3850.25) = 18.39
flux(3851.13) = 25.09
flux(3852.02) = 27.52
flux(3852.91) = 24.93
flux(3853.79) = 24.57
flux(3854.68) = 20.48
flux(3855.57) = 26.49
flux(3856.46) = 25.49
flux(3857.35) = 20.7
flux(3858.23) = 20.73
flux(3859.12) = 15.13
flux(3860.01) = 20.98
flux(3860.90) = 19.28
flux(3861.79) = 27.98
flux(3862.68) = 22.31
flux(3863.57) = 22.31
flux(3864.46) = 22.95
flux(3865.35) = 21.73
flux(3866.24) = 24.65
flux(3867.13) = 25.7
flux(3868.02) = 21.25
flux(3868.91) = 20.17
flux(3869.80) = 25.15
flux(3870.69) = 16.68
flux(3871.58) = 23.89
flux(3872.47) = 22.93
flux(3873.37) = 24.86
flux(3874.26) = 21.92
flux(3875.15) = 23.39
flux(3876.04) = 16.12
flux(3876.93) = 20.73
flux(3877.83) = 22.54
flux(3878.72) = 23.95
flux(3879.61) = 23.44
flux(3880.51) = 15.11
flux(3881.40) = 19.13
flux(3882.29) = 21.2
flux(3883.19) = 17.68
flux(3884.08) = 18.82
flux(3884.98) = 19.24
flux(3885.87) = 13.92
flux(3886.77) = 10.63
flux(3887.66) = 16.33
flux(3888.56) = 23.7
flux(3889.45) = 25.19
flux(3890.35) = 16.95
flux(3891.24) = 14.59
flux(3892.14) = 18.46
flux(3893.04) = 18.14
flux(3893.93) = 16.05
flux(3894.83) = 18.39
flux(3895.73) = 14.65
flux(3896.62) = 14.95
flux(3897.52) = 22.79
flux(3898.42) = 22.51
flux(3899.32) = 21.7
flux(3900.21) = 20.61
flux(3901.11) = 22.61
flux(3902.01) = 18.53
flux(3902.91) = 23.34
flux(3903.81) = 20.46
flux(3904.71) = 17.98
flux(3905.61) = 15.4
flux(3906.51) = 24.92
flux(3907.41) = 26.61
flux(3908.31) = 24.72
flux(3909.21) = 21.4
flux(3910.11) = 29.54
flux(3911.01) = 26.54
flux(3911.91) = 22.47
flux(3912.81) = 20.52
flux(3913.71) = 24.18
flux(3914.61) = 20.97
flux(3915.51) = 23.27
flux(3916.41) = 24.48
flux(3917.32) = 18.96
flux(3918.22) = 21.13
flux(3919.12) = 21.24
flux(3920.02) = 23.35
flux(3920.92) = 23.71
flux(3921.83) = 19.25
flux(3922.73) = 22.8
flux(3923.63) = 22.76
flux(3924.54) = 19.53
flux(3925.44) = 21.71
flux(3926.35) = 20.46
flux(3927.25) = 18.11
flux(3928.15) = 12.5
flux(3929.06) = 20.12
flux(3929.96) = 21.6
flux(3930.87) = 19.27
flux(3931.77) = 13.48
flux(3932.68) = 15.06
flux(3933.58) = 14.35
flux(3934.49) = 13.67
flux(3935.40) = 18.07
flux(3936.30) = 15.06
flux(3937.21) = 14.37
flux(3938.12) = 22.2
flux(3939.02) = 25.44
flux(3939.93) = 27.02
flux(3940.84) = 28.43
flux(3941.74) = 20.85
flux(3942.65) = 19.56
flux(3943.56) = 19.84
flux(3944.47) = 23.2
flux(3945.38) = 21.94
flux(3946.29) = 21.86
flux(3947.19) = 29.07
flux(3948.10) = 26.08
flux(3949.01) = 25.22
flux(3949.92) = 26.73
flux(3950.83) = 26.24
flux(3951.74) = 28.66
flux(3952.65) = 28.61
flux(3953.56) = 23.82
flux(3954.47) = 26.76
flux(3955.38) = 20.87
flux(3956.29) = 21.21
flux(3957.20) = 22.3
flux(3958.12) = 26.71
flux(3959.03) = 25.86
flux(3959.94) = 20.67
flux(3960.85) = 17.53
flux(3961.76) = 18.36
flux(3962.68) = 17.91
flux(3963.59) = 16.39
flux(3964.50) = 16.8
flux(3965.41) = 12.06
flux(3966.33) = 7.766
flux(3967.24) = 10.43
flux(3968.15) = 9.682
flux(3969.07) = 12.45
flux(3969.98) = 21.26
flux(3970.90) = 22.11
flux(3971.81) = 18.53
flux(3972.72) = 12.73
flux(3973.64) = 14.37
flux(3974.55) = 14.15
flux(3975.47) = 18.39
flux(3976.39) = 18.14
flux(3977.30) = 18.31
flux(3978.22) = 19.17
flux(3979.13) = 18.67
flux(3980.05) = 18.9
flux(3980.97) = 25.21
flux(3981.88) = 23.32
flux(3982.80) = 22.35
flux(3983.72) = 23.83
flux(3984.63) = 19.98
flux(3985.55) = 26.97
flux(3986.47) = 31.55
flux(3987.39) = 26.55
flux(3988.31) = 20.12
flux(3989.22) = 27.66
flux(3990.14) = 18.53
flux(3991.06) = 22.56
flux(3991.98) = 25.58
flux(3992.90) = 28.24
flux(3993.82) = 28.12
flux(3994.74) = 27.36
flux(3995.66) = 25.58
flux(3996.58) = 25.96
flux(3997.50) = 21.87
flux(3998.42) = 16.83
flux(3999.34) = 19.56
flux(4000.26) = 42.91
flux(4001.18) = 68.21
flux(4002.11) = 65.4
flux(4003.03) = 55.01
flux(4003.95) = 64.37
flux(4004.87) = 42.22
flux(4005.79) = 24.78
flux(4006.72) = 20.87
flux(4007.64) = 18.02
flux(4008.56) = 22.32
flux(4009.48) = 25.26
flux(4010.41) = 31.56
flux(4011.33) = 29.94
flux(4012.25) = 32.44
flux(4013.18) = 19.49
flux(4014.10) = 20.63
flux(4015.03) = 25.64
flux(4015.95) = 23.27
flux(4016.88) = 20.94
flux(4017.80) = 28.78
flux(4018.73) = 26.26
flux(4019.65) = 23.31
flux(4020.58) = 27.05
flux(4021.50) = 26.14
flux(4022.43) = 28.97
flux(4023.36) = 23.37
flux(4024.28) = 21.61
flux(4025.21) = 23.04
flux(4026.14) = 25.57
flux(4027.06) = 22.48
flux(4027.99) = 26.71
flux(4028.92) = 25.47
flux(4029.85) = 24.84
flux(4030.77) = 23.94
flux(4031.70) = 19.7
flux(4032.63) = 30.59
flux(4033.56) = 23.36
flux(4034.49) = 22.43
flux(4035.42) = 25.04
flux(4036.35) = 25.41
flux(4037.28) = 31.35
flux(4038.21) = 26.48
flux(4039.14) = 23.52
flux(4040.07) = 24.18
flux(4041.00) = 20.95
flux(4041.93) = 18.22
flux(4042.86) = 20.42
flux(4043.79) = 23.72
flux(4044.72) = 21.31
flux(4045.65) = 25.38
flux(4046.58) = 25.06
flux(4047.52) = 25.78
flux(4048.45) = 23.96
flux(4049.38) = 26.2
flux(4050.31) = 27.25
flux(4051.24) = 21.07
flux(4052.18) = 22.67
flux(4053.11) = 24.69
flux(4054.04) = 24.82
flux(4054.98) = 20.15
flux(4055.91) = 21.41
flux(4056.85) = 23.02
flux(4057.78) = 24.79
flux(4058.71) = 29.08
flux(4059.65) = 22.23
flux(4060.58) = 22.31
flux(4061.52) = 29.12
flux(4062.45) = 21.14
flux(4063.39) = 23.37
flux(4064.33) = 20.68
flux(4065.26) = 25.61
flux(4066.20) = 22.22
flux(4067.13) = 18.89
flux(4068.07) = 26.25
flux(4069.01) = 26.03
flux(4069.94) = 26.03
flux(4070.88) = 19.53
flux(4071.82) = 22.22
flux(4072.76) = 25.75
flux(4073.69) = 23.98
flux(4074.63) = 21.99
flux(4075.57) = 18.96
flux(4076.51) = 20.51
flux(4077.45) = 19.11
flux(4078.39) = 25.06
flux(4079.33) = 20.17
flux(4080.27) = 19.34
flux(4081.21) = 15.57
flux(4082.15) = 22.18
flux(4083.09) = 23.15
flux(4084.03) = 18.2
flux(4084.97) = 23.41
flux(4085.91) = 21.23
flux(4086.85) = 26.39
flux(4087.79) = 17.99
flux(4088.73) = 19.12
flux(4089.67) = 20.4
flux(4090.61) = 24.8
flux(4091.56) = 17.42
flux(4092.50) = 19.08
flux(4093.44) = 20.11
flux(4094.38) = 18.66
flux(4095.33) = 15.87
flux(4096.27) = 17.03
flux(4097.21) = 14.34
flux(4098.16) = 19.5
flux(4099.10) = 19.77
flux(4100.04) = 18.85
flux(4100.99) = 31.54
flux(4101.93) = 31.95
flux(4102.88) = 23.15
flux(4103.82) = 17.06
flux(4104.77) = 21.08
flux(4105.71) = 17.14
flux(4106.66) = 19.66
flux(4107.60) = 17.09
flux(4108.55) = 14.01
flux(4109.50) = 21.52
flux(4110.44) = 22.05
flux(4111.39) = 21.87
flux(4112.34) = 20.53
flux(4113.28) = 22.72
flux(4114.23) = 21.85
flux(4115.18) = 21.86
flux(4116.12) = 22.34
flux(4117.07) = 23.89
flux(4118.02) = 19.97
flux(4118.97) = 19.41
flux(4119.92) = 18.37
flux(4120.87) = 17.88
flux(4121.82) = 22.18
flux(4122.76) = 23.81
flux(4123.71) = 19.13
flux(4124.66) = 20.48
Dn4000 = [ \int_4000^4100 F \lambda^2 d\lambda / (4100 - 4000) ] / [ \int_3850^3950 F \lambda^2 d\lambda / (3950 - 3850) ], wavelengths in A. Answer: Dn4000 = 1.27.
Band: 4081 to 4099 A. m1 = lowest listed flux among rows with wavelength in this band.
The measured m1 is 14.34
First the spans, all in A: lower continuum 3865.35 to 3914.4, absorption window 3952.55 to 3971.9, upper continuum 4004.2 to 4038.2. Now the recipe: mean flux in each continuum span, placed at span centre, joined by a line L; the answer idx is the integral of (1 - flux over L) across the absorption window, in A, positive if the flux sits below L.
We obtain 3.8 A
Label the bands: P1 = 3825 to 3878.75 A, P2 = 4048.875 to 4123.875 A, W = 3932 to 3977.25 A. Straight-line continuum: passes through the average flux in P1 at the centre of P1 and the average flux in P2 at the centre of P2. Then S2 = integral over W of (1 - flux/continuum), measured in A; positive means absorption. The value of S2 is 1.89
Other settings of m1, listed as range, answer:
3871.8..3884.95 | 15.11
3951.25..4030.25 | 7.766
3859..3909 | 10.63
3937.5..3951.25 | 19.56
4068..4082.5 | 15.57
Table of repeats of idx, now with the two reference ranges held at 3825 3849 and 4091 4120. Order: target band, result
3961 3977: 2.9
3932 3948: -1.8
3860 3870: -3.0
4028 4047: -4.4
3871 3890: -2.5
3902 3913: -2.8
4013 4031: -4.7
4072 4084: -0.7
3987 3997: -3.2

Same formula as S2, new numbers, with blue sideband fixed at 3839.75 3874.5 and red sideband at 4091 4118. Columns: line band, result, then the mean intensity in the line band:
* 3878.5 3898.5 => 2.66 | 18.4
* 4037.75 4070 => -4.72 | 23.6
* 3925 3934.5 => 1.62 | 17.5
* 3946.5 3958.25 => -2.51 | 25.5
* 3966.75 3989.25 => 1.34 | 19.6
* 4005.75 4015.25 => -1.75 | 24.6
